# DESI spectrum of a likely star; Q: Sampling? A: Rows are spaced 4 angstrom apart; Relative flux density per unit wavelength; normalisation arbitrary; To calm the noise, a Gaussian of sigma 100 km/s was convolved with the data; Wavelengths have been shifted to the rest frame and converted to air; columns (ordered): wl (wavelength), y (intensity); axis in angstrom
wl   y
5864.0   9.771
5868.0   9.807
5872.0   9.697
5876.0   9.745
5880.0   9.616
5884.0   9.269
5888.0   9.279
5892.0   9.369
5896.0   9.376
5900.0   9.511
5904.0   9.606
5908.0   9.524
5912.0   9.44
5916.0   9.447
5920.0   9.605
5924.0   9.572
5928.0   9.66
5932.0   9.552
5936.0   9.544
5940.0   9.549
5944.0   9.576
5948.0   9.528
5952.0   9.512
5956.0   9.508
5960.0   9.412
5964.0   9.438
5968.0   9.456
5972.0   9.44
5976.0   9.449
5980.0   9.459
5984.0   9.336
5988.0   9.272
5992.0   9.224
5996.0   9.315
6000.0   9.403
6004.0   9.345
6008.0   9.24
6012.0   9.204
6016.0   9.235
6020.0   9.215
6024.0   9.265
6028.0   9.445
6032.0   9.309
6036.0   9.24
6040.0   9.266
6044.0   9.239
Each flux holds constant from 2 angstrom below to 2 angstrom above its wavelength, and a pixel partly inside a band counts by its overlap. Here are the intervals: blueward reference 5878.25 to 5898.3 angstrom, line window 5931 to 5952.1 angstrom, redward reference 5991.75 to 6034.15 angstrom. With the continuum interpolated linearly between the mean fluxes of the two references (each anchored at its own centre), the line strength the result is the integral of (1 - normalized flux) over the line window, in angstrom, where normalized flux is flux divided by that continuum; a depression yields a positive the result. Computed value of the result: -0.5 angstrom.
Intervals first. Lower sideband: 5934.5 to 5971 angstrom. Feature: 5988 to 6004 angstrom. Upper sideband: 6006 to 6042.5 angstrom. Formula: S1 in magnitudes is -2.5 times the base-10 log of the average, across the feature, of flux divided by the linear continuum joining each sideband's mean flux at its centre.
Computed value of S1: 0.01 mag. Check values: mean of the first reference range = 9.5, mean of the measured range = 9.31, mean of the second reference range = 9.27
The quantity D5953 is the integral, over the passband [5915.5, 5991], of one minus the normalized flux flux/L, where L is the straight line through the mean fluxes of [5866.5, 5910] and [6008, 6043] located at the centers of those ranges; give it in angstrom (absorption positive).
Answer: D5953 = -0.7 angstrom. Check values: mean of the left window 9.52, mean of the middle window 9.49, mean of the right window 9.27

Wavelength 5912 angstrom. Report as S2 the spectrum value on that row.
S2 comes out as 9.44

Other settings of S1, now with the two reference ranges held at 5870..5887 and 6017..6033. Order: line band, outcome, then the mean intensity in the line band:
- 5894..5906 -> 0.00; 9.5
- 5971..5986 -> 0.00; 9.42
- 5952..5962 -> -0.01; 9.47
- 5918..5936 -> -0.01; 9.59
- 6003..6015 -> 0.01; 9.25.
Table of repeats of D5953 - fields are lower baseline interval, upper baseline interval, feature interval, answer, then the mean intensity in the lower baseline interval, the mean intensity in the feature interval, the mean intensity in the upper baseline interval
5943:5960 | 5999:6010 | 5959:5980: 0.0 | 9.51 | 9.44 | 9.32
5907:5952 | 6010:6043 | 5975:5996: 0.1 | 9.54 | 9.34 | 9.27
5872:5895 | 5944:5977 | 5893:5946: -0.3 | 9.47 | 9.53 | 9.47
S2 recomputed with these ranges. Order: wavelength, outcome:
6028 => 9.445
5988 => 9.272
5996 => 9.315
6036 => 9.24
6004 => 9.345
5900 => 9.511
